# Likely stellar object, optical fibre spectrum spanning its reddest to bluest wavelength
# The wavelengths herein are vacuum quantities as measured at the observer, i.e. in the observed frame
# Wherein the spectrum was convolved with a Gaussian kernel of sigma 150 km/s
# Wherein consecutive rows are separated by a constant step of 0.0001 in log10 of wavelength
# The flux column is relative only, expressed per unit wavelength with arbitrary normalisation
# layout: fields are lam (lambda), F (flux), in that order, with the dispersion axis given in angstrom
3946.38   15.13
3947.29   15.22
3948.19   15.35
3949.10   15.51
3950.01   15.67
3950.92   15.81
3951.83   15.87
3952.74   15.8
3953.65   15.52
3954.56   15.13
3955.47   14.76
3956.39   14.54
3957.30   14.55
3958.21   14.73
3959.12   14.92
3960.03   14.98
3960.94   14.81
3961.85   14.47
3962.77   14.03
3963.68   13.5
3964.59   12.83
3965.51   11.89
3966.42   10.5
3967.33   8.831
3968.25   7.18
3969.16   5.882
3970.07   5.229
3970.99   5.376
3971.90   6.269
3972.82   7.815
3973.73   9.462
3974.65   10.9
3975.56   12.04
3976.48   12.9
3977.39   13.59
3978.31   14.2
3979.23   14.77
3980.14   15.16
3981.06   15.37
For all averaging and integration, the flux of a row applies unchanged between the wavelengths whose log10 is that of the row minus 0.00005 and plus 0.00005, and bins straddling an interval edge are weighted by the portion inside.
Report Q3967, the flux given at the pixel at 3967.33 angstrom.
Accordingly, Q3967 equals 8.831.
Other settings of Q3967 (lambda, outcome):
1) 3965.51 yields 11.89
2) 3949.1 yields 15.51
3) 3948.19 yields 15.35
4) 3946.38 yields 15.13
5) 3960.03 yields 14.98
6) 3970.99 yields 5.376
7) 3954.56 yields 15.13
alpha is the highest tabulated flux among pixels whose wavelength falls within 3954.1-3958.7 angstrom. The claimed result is 15.13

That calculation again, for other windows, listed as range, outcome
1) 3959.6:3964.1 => 14.98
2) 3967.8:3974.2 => 9.462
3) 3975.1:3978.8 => 14.2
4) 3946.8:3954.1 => 15.87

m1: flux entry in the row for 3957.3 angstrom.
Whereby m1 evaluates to 14.55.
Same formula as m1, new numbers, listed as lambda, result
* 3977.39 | 13.59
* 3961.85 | 14.47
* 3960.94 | 14.81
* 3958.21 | 14.73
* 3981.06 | 15.37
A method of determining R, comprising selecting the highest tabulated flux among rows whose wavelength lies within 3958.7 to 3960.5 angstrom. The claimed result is 14.98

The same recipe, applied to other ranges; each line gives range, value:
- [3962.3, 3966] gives 14.03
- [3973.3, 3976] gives 12.04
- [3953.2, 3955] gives 15.52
